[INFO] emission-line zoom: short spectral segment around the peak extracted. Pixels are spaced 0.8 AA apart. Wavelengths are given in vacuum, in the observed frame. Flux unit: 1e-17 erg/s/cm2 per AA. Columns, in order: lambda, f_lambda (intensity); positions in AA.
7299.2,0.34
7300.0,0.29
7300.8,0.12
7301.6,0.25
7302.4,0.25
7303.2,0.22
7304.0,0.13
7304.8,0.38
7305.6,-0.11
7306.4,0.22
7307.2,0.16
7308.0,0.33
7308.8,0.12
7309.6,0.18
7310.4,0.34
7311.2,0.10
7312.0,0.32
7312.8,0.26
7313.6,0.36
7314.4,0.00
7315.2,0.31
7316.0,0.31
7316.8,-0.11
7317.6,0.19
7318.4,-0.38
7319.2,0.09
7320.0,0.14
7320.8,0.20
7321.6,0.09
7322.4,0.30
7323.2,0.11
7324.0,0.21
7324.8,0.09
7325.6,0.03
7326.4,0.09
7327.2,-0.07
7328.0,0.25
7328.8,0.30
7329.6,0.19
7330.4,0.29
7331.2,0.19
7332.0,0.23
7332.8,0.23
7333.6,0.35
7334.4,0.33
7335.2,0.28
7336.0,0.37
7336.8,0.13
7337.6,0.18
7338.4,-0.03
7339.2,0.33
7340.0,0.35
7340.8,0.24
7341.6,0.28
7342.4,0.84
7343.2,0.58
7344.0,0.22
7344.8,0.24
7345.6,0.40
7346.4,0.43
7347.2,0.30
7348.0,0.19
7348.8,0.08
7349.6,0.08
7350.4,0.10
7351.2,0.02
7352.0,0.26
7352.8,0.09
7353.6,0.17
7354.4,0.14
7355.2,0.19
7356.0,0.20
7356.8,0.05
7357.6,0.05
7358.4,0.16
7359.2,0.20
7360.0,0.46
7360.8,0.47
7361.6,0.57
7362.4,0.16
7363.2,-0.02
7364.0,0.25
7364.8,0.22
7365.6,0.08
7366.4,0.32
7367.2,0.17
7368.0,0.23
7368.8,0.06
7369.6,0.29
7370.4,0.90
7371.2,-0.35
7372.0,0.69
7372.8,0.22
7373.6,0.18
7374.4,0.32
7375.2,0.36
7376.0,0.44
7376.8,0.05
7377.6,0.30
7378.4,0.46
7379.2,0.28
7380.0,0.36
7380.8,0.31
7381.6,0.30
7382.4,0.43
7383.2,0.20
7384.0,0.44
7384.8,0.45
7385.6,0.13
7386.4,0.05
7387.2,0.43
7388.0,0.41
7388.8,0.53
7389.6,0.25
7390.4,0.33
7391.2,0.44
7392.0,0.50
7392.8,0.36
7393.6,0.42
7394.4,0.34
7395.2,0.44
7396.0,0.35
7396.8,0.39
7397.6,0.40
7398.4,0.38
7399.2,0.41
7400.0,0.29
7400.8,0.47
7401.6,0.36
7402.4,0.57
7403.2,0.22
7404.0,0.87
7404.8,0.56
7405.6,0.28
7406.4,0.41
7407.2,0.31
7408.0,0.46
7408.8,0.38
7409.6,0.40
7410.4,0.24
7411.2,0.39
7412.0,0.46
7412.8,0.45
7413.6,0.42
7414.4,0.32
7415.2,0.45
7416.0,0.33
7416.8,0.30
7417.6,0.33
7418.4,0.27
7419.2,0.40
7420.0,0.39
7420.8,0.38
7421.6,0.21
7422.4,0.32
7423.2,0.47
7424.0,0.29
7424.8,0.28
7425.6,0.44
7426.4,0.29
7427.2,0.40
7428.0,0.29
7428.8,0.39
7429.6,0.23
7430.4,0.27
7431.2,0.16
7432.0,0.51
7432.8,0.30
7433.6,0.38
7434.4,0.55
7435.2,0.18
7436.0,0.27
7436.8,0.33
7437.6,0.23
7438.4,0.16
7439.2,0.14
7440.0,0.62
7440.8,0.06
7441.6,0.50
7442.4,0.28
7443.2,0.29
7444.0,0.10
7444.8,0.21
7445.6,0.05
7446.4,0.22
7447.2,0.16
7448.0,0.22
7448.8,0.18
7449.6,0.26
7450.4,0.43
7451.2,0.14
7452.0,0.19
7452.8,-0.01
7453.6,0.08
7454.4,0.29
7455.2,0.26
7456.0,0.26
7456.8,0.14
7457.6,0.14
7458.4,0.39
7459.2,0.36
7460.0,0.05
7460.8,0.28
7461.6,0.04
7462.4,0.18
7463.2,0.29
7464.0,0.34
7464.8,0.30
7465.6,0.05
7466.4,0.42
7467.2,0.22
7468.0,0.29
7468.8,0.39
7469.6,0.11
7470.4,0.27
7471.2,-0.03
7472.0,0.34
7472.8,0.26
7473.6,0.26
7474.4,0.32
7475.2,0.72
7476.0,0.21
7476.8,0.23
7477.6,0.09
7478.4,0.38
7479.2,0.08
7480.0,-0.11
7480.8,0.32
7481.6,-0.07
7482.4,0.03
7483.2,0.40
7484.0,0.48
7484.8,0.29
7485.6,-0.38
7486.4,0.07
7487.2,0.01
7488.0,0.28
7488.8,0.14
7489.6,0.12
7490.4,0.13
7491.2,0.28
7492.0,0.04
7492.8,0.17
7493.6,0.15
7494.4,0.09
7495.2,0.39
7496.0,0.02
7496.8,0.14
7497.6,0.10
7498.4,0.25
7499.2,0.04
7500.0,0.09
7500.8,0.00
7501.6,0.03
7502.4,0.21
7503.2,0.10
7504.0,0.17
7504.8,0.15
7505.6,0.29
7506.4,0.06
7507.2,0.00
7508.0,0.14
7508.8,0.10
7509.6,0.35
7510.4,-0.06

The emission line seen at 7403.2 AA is Mg II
